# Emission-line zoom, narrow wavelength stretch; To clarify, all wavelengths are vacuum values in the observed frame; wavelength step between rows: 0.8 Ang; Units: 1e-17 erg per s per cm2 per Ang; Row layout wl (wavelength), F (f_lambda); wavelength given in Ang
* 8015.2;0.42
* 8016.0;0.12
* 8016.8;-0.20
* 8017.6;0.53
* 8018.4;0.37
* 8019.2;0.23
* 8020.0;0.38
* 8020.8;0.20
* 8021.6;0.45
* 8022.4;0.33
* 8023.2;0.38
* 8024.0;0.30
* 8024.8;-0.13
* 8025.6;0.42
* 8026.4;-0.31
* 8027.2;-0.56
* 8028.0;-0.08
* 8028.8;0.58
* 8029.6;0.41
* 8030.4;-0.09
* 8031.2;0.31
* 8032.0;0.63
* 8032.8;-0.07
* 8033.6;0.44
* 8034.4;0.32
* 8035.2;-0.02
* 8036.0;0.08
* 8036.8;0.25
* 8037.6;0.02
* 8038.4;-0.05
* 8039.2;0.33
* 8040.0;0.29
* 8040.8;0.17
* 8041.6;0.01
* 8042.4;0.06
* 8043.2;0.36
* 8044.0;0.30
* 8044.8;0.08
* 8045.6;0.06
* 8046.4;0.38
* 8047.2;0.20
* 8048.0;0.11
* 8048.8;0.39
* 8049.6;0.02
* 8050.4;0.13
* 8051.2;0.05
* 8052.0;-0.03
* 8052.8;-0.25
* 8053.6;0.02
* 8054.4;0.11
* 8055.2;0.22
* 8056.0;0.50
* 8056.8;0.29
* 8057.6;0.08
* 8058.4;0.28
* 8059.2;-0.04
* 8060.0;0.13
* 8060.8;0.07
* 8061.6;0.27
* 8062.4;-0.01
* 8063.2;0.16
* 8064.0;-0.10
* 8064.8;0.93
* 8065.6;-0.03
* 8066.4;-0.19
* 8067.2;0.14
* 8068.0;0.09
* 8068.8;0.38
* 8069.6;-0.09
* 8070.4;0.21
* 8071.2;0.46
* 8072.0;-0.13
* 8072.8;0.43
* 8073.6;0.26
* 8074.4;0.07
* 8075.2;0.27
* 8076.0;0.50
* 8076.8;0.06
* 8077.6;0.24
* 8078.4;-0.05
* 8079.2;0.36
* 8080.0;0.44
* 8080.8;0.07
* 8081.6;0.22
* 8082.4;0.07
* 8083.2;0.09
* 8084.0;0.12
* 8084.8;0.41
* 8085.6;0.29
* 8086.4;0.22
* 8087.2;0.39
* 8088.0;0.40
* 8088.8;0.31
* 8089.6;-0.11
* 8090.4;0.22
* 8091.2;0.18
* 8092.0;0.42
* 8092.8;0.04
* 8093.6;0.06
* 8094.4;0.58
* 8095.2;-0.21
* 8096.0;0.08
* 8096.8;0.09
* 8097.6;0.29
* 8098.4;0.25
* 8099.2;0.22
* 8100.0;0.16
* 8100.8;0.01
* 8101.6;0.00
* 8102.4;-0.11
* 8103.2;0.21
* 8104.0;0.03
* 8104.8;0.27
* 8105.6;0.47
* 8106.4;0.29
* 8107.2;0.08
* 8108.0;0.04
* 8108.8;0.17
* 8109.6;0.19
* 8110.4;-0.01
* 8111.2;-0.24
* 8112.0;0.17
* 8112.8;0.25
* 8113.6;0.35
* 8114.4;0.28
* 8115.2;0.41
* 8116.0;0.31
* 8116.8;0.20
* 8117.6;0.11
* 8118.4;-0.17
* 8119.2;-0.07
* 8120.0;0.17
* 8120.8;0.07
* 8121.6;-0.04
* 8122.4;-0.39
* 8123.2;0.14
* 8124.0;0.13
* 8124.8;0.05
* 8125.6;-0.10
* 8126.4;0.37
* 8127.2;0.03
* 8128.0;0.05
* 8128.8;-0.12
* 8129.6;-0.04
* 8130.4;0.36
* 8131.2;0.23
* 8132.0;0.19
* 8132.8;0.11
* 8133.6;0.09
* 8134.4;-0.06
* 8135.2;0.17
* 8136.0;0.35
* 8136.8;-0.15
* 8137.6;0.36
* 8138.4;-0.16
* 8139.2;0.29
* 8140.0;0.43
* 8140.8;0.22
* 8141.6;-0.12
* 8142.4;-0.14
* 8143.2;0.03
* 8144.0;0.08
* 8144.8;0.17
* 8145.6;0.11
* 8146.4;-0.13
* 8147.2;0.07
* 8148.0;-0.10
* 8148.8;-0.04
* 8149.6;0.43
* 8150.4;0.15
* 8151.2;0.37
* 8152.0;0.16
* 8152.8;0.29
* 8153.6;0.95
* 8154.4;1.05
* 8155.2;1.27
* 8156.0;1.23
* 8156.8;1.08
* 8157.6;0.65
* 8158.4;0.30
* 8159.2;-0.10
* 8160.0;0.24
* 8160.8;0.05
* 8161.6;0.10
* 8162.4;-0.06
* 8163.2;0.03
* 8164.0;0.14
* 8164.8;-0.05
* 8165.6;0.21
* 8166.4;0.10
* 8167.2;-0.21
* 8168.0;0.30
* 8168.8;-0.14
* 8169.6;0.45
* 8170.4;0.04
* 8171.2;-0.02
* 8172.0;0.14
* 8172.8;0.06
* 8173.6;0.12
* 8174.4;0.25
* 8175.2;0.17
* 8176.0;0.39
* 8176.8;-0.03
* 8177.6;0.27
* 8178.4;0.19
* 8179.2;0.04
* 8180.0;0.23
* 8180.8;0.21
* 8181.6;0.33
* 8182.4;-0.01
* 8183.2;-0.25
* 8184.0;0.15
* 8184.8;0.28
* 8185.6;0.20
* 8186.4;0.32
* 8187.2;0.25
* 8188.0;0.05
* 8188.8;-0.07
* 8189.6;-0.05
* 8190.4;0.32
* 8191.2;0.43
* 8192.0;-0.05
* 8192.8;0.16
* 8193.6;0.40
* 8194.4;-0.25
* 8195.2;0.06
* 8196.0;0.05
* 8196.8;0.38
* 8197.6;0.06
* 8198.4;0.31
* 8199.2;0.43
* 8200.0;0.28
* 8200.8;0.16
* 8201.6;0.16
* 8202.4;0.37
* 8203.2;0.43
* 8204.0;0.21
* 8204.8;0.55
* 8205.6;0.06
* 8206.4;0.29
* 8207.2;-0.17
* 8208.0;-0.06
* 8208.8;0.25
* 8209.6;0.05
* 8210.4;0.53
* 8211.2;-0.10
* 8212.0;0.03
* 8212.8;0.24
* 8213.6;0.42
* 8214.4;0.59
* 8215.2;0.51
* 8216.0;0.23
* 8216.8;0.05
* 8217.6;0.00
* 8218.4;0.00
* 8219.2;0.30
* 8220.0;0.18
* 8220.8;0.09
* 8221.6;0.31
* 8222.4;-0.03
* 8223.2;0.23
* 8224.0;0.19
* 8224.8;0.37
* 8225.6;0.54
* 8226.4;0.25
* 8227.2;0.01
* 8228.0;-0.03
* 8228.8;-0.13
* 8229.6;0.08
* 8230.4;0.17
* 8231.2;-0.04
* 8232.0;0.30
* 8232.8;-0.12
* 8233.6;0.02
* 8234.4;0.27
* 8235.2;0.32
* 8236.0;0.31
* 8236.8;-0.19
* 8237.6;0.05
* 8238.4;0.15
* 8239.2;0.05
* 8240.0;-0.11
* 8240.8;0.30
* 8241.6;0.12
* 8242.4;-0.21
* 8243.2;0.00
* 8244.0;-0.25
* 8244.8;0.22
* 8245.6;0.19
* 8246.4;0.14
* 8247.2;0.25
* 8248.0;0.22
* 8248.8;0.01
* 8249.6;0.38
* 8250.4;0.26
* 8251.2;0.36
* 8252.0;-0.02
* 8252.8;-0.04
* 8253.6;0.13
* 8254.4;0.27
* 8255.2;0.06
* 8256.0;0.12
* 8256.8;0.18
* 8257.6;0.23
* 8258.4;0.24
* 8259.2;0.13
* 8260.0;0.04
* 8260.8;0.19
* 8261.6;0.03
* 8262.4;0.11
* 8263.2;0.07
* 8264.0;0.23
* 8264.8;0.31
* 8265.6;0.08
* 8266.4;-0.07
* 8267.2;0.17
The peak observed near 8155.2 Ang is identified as H-beta 4861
